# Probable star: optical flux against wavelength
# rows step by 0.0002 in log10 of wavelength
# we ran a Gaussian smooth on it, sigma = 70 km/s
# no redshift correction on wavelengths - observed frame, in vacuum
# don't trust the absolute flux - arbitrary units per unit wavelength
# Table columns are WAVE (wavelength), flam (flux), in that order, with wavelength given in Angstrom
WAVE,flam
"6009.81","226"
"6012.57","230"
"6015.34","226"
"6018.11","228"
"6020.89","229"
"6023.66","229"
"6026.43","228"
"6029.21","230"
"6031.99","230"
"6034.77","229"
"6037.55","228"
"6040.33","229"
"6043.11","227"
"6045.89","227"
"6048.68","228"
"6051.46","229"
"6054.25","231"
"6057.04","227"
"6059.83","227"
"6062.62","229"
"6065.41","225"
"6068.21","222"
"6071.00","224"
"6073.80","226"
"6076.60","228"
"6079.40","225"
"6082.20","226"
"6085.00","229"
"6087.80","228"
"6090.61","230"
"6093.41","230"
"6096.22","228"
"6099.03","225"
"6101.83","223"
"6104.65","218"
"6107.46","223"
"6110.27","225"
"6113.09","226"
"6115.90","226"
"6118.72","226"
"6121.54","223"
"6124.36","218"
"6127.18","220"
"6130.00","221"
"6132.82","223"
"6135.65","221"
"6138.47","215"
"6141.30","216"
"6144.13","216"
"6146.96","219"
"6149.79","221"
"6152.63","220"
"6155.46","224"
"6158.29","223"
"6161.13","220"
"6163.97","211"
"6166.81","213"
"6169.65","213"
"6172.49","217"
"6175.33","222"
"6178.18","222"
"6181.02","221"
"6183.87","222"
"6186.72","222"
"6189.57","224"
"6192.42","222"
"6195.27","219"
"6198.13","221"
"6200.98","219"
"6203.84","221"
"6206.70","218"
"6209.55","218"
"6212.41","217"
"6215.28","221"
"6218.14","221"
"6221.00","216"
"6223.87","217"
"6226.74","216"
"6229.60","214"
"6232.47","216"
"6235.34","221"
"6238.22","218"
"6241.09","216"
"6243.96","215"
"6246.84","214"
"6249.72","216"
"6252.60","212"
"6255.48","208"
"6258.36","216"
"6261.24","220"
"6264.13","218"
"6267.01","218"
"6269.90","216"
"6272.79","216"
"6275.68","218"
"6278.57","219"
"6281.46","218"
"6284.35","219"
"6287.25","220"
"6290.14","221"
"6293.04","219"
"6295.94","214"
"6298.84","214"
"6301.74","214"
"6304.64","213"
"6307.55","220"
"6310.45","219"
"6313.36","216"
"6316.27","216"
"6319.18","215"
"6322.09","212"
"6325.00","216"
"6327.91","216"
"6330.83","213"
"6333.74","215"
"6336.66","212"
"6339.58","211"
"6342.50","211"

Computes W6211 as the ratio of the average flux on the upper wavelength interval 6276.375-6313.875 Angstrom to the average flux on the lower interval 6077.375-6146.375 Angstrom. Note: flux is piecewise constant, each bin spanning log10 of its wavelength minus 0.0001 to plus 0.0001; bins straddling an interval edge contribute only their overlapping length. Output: 1.0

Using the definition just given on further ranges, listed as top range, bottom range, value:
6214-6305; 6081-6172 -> 0.98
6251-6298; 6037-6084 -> 0.96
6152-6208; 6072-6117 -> 0.97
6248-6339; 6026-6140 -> 0.96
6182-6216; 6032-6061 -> 0.96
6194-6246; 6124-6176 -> 1.00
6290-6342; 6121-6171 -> 0.98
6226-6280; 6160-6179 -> 1.00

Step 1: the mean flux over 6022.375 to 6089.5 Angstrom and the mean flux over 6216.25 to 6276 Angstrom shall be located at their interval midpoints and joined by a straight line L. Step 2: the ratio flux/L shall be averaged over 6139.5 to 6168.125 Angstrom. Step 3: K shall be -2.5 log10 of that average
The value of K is 0.02 mag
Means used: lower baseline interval 228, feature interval 218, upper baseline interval 216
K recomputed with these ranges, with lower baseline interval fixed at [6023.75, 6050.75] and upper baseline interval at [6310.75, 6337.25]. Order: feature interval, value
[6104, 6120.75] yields 0.00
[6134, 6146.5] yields 0.03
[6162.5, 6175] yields 0.04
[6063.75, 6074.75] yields 0.01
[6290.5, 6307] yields 0.00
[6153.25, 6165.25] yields 0.01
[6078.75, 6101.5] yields -0.01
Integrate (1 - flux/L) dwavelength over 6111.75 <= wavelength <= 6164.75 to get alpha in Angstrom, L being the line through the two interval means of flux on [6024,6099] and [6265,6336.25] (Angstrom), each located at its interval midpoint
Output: 0.83 Angstrom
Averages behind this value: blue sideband 228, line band 221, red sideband 216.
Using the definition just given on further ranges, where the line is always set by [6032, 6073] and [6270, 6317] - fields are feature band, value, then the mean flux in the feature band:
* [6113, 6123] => -0.02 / 225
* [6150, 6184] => 0.55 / 219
